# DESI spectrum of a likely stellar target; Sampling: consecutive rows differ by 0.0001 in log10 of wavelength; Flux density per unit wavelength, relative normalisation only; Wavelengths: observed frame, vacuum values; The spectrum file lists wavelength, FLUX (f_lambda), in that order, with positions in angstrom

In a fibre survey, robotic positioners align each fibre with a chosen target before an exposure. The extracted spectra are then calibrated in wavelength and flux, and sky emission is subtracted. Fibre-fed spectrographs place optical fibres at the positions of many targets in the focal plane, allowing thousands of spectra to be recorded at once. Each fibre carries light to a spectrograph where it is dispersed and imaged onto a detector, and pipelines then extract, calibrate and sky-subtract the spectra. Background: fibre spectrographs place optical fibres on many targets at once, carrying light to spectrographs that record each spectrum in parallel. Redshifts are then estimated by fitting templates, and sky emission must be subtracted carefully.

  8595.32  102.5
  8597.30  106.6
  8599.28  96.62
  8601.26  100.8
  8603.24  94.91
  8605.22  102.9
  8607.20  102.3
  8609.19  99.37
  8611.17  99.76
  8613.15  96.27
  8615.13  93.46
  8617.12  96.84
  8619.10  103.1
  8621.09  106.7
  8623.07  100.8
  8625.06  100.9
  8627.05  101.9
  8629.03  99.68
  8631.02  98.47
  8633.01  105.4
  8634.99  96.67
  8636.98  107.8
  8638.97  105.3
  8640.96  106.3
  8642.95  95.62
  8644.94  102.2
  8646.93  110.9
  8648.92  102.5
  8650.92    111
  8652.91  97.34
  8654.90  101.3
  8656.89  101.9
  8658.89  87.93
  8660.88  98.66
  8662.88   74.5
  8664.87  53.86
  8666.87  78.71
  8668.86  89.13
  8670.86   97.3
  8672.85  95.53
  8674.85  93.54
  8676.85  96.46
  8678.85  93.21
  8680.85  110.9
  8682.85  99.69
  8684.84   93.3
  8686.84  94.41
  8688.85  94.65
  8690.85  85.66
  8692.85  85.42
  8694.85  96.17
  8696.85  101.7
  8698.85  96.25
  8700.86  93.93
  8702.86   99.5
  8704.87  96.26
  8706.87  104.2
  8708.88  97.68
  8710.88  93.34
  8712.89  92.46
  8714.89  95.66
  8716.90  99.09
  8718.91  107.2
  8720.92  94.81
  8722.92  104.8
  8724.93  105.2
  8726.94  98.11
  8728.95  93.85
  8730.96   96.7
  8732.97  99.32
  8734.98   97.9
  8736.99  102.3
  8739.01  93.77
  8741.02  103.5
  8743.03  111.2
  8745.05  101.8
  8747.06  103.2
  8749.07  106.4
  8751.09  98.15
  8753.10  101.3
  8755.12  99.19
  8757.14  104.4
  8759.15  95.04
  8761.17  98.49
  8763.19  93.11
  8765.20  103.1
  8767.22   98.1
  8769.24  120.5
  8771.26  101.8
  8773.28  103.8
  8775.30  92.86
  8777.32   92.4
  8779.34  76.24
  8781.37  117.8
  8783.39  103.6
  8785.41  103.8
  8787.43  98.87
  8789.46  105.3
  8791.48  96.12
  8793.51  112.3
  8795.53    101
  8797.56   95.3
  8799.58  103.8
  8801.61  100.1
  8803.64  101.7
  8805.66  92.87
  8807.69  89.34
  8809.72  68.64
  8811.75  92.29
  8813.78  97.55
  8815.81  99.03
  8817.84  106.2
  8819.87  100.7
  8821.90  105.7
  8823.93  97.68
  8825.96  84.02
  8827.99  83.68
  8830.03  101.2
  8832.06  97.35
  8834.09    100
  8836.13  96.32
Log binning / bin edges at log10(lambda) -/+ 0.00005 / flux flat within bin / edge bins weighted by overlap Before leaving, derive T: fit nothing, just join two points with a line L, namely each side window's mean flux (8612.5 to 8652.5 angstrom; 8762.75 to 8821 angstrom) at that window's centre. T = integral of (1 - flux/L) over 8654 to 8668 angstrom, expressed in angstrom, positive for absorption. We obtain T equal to 2.3 angstrom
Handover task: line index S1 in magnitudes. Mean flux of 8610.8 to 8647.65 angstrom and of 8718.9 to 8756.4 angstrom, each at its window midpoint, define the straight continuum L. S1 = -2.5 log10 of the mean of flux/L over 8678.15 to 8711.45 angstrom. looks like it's 0.05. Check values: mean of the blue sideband 101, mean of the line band 96.3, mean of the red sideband 101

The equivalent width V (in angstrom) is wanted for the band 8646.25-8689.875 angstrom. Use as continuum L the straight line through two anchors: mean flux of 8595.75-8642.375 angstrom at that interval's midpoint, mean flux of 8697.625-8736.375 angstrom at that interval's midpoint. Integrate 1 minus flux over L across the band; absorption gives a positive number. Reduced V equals 2.3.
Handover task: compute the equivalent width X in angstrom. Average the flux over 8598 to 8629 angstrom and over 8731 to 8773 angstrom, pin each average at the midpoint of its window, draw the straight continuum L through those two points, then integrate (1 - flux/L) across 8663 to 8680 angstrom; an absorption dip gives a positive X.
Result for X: 2.3 angstrom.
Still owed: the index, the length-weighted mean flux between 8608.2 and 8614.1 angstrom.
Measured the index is 98.6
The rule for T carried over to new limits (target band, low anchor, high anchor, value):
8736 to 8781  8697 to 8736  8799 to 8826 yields -1.38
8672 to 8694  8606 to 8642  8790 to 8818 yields 1.09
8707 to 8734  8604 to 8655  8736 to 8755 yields 0.95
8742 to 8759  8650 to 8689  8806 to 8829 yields -1.76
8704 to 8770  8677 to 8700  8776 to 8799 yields -1.60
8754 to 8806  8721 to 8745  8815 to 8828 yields -0.81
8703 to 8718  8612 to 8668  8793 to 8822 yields 0.05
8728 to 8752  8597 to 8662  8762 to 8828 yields -0.36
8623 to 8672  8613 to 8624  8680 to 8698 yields 0.60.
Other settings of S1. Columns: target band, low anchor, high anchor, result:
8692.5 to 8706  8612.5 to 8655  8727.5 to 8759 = 0.055 mag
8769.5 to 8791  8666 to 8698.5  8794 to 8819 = -0.051 mag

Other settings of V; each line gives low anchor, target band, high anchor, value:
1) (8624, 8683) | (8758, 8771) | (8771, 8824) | -0.4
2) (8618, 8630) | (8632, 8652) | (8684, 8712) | -0.8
